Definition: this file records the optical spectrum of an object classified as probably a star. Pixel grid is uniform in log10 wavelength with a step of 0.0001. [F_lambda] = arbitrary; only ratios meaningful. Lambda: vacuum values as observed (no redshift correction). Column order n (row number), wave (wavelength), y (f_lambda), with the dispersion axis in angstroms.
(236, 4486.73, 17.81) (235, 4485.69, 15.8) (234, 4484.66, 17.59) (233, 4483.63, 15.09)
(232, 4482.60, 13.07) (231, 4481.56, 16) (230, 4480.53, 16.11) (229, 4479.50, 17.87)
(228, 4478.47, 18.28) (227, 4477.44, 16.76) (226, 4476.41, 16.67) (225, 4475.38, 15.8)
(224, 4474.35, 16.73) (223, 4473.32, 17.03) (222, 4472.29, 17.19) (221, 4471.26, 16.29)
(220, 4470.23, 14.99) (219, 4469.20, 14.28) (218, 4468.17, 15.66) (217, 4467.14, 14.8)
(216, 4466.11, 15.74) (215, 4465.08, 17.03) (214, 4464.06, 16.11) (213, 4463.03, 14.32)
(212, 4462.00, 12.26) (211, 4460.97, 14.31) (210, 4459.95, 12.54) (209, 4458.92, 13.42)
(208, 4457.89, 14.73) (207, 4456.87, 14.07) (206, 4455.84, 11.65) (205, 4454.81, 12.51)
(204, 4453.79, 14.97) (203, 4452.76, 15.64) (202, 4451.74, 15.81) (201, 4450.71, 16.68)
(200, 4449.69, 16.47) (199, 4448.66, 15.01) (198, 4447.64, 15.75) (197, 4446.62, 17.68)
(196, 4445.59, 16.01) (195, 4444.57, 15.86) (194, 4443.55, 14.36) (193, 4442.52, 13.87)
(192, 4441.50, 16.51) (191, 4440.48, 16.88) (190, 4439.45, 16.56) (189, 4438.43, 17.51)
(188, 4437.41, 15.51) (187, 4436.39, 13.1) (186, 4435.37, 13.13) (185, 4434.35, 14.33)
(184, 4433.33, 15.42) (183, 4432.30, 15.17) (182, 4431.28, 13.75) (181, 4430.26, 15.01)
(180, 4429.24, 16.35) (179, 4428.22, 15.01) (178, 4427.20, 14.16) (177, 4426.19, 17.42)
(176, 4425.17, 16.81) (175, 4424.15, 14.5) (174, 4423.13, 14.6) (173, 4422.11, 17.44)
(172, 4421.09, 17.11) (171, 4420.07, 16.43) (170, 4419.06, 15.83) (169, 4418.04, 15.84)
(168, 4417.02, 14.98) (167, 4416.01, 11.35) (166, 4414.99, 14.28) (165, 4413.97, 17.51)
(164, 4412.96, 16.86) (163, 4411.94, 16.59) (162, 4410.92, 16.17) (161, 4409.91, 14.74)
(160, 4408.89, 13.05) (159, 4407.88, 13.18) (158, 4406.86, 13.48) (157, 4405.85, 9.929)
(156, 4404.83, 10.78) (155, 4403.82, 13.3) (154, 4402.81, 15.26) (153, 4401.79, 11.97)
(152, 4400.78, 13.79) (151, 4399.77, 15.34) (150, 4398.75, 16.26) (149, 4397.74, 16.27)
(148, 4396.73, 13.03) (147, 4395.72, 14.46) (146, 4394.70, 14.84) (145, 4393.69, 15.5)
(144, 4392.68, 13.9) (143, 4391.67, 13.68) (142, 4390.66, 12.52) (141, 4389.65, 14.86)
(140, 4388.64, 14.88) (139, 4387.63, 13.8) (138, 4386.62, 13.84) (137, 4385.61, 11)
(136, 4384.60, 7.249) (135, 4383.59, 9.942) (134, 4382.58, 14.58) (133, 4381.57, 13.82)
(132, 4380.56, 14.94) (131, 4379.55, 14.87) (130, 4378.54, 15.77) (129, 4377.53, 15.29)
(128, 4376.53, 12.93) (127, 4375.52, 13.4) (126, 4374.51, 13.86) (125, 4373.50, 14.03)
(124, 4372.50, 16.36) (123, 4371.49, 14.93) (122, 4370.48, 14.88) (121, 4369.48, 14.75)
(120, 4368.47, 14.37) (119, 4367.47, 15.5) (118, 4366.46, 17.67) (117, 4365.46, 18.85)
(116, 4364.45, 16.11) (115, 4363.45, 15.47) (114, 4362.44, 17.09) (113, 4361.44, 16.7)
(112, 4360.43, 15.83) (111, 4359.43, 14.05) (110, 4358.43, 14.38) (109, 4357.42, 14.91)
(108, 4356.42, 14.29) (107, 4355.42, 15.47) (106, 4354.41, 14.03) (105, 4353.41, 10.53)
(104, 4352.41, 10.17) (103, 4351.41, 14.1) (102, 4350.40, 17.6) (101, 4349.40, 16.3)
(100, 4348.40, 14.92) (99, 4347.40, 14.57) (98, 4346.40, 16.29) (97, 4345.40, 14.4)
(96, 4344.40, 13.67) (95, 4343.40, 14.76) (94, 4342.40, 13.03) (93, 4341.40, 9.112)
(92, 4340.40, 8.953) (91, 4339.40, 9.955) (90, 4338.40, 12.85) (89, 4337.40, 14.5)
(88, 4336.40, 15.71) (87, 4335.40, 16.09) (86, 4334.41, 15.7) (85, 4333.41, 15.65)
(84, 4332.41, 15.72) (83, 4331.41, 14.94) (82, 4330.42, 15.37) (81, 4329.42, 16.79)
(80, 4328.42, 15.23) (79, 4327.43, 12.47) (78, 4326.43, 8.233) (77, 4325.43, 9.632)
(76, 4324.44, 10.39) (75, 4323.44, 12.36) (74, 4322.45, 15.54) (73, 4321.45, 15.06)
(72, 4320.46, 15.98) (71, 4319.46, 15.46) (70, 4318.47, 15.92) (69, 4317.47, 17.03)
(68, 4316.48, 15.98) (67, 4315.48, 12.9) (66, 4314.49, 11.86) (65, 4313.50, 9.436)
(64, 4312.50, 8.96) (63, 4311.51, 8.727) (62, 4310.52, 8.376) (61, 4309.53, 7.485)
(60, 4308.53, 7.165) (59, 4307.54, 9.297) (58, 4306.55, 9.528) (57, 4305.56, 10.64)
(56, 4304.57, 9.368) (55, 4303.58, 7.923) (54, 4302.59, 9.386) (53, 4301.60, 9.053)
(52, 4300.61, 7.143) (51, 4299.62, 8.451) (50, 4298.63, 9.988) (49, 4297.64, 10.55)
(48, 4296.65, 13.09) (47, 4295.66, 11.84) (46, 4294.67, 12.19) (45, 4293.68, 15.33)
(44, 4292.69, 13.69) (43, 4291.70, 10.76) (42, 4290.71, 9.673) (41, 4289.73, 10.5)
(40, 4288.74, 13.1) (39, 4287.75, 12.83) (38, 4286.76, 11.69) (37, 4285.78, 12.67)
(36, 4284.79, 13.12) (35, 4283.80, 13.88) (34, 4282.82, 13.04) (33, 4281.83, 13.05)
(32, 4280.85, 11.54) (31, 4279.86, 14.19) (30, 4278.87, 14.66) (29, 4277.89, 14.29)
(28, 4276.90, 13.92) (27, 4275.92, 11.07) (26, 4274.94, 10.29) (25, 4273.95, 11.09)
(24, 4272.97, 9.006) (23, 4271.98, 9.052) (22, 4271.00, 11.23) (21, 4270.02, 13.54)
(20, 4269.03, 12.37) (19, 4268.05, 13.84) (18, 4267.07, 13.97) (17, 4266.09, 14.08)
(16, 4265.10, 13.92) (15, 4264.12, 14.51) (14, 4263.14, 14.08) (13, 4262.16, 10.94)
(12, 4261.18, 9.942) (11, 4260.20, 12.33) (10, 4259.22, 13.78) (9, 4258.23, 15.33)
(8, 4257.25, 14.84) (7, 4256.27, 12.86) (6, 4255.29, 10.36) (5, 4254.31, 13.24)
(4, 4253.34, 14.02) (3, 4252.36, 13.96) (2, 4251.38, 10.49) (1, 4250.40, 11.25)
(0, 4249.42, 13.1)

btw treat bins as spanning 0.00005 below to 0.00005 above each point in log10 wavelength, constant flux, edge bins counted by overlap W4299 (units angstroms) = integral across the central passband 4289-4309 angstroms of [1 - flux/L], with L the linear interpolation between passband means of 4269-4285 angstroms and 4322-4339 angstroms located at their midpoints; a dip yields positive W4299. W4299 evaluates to 4.1 angstroms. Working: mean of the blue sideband 12.3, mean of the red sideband 13.9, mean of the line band 10.3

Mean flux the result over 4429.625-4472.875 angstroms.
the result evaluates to 15.1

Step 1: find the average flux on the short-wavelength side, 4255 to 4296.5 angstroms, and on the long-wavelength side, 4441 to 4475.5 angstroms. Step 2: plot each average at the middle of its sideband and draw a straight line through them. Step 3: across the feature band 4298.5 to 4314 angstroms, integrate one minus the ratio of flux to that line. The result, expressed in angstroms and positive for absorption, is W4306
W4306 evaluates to 5.1 angstroms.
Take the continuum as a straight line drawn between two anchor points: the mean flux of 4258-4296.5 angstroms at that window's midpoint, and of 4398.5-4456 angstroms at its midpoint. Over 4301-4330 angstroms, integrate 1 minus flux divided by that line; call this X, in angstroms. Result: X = 3.5 angstroms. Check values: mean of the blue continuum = 12.6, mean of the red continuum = 15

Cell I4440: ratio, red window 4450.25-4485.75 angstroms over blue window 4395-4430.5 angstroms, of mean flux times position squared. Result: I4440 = 1.1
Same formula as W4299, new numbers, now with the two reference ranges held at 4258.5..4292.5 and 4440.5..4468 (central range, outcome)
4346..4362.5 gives -1.4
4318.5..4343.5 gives -0.7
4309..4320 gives 0.8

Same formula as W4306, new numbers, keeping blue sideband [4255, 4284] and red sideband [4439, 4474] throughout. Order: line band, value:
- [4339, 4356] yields 0.40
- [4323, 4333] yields 0.26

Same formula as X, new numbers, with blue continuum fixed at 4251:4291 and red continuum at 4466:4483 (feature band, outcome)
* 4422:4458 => 0.5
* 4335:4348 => 0.4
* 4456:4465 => 1.0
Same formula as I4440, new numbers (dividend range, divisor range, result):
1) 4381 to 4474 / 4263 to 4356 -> 1.24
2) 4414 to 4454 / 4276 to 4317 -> 1.47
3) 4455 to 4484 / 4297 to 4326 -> 1.49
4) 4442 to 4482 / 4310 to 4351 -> 1.21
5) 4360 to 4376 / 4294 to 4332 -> 1.38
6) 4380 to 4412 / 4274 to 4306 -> 1.23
